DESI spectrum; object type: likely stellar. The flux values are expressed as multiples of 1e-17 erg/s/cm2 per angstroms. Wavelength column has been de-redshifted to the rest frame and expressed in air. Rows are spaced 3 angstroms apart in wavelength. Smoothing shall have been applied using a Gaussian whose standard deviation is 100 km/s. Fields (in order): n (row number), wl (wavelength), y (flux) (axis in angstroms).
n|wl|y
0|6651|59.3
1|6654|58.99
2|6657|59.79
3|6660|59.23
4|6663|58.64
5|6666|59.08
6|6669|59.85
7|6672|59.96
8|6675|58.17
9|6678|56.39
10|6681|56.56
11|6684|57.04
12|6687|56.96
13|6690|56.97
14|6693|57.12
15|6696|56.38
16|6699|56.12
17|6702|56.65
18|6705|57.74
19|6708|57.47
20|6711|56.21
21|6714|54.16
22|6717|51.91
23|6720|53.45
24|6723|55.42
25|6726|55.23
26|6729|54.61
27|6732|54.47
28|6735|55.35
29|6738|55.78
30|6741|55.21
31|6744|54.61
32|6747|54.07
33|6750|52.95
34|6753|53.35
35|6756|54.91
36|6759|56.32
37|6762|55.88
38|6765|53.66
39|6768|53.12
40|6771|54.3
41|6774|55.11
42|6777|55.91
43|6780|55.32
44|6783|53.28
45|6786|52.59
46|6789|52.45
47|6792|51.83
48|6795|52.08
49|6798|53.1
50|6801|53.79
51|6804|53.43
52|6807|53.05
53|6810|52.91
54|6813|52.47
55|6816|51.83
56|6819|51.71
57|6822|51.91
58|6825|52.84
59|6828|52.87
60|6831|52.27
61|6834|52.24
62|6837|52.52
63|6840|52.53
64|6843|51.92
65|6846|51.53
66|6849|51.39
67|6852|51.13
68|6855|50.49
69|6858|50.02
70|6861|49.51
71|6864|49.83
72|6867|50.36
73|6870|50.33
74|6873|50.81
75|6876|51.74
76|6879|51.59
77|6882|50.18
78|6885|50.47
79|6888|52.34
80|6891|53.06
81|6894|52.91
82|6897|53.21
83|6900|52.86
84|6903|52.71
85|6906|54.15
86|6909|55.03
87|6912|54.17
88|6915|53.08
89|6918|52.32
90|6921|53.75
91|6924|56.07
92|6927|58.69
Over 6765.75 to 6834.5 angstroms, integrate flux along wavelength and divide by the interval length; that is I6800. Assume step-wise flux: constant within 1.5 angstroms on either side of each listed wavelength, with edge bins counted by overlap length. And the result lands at 53.1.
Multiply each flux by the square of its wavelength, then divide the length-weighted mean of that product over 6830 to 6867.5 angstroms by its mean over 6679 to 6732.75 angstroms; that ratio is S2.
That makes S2 1.0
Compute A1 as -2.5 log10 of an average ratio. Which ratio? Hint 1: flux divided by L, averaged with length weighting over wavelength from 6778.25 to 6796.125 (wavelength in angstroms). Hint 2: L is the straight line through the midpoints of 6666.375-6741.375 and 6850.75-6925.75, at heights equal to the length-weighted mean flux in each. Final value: 0.03 mag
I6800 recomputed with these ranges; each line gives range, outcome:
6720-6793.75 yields 54.4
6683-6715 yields 56.7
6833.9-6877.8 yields 51.1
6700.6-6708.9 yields 57.3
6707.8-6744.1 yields 54.8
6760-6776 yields 54.5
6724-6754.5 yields 54.6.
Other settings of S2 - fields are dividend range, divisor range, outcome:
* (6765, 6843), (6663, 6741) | 0.97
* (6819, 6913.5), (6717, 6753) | 0.99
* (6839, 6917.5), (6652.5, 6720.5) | 0.96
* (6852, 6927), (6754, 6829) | 1.01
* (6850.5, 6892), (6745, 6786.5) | 0.96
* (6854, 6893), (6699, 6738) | 0.96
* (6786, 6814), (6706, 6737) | 0.98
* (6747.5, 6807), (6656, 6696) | 0.96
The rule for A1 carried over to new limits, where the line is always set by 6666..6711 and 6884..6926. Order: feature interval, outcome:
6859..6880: 0.072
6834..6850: 0.052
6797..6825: 0.049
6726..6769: 0.033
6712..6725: 0.058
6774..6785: 0.019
